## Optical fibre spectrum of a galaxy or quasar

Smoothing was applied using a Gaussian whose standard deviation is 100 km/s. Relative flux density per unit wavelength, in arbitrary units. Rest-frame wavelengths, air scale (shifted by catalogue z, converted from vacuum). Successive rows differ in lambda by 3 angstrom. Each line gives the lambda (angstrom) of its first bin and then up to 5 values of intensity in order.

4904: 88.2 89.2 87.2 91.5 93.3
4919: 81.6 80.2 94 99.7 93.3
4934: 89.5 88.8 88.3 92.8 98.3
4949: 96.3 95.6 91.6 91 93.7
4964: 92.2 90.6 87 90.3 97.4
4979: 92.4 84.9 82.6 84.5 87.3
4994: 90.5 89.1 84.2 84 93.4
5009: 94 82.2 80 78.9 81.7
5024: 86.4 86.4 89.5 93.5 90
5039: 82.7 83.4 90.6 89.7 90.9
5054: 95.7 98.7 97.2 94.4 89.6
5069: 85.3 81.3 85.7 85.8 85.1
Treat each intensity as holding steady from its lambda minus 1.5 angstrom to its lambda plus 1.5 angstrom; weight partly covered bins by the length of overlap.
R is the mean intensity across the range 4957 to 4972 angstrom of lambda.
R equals 90.9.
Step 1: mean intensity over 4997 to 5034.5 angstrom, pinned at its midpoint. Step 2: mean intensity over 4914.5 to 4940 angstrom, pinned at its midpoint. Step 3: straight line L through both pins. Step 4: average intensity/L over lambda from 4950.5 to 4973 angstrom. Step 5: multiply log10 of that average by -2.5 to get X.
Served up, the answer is -0.04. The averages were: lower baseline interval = 89.9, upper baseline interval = 86.3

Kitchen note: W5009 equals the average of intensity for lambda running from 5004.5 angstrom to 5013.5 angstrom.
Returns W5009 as 89.9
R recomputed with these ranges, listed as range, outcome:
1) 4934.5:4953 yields 93.1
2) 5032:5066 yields 91.4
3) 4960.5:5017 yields 88.3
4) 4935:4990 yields 91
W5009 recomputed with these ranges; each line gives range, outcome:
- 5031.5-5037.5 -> 91.8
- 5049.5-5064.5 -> 95.4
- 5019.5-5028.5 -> 84.8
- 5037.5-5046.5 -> 85.6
